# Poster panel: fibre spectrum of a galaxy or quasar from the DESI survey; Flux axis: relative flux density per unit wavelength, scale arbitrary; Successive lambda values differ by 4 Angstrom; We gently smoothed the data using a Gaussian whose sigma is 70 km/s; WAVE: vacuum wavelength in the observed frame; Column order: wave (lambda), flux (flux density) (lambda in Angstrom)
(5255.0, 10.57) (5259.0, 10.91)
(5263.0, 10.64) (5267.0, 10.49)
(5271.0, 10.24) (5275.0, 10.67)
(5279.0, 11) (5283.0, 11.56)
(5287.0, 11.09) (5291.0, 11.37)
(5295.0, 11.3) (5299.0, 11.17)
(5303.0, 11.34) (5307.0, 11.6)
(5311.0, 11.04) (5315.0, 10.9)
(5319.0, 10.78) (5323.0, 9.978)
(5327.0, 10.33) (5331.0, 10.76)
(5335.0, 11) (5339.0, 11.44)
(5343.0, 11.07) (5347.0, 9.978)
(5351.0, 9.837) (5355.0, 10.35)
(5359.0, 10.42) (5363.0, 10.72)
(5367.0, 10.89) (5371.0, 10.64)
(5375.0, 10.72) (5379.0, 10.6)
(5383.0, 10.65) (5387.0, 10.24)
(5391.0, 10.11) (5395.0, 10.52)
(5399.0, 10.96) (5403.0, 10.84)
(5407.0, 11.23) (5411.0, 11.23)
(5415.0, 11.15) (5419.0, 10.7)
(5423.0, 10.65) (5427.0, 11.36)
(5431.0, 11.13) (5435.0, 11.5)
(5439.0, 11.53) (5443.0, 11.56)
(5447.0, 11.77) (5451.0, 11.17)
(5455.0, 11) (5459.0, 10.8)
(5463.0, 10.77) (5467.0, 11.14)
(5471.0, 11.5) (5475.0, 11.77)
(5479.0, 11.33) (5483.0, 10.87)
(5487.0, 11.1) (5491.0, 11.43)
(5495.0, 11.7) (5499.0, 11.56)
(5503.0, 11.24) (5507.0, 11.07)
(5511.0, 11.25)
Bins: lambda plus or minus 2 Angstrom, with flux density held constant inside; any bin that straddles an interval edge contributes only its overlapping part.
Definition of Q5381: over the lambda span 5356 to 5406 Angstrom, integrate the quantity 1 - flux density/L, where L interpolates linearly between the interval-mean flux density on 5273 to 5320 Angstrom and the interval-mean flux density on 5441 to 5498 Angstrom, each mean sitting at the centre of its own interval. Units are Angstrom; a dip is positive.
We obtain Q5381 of 2.7 Angstrom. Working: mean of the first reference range 11.2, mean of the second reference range 11.3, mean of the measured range 10.6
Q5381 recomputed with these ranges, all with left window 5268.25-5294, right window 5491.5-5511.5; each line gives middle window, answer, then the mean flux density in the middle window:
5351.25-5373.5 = 1.17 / 10.5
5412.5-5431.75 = 0.41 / 11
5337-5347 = 0.09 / 11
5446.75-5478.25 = 0.26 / 11.2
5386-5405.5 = 1.09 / 10.6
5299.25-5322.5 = -0.05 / 11.1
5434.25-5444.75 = -0.25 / 11.5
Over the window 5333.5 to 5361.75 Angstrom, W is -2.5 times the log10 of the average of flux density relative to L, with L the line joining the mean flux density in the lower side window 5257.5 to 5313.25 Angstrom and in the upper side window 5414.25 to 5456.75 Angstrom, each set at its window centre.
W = 0.05 mag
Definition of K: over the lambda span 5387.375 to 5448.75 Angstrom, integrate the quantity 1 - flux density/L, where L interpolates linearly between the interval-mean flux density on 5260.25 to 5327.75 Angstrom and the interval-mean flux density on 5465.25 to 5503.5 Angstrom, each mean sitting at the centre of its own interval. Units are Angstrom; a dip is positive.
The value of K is 0.86 Angstrom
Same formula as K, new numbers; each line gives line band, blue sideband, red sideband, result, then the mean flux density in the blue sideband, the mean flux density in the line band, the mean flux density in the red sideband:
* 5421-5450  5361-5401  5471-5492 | -0.95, 10.6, 11.4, 11.3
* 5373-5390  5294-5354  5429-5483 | 0.77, 10.8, 10.5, 11.3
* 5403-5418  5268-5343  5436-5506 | 0.09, 11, 11.1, 11.3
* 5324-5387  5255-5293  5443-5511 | 2.43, 10.9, 10.6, 11.3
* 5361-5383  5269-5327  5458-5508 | 0.76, 11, 10.7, 11.3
